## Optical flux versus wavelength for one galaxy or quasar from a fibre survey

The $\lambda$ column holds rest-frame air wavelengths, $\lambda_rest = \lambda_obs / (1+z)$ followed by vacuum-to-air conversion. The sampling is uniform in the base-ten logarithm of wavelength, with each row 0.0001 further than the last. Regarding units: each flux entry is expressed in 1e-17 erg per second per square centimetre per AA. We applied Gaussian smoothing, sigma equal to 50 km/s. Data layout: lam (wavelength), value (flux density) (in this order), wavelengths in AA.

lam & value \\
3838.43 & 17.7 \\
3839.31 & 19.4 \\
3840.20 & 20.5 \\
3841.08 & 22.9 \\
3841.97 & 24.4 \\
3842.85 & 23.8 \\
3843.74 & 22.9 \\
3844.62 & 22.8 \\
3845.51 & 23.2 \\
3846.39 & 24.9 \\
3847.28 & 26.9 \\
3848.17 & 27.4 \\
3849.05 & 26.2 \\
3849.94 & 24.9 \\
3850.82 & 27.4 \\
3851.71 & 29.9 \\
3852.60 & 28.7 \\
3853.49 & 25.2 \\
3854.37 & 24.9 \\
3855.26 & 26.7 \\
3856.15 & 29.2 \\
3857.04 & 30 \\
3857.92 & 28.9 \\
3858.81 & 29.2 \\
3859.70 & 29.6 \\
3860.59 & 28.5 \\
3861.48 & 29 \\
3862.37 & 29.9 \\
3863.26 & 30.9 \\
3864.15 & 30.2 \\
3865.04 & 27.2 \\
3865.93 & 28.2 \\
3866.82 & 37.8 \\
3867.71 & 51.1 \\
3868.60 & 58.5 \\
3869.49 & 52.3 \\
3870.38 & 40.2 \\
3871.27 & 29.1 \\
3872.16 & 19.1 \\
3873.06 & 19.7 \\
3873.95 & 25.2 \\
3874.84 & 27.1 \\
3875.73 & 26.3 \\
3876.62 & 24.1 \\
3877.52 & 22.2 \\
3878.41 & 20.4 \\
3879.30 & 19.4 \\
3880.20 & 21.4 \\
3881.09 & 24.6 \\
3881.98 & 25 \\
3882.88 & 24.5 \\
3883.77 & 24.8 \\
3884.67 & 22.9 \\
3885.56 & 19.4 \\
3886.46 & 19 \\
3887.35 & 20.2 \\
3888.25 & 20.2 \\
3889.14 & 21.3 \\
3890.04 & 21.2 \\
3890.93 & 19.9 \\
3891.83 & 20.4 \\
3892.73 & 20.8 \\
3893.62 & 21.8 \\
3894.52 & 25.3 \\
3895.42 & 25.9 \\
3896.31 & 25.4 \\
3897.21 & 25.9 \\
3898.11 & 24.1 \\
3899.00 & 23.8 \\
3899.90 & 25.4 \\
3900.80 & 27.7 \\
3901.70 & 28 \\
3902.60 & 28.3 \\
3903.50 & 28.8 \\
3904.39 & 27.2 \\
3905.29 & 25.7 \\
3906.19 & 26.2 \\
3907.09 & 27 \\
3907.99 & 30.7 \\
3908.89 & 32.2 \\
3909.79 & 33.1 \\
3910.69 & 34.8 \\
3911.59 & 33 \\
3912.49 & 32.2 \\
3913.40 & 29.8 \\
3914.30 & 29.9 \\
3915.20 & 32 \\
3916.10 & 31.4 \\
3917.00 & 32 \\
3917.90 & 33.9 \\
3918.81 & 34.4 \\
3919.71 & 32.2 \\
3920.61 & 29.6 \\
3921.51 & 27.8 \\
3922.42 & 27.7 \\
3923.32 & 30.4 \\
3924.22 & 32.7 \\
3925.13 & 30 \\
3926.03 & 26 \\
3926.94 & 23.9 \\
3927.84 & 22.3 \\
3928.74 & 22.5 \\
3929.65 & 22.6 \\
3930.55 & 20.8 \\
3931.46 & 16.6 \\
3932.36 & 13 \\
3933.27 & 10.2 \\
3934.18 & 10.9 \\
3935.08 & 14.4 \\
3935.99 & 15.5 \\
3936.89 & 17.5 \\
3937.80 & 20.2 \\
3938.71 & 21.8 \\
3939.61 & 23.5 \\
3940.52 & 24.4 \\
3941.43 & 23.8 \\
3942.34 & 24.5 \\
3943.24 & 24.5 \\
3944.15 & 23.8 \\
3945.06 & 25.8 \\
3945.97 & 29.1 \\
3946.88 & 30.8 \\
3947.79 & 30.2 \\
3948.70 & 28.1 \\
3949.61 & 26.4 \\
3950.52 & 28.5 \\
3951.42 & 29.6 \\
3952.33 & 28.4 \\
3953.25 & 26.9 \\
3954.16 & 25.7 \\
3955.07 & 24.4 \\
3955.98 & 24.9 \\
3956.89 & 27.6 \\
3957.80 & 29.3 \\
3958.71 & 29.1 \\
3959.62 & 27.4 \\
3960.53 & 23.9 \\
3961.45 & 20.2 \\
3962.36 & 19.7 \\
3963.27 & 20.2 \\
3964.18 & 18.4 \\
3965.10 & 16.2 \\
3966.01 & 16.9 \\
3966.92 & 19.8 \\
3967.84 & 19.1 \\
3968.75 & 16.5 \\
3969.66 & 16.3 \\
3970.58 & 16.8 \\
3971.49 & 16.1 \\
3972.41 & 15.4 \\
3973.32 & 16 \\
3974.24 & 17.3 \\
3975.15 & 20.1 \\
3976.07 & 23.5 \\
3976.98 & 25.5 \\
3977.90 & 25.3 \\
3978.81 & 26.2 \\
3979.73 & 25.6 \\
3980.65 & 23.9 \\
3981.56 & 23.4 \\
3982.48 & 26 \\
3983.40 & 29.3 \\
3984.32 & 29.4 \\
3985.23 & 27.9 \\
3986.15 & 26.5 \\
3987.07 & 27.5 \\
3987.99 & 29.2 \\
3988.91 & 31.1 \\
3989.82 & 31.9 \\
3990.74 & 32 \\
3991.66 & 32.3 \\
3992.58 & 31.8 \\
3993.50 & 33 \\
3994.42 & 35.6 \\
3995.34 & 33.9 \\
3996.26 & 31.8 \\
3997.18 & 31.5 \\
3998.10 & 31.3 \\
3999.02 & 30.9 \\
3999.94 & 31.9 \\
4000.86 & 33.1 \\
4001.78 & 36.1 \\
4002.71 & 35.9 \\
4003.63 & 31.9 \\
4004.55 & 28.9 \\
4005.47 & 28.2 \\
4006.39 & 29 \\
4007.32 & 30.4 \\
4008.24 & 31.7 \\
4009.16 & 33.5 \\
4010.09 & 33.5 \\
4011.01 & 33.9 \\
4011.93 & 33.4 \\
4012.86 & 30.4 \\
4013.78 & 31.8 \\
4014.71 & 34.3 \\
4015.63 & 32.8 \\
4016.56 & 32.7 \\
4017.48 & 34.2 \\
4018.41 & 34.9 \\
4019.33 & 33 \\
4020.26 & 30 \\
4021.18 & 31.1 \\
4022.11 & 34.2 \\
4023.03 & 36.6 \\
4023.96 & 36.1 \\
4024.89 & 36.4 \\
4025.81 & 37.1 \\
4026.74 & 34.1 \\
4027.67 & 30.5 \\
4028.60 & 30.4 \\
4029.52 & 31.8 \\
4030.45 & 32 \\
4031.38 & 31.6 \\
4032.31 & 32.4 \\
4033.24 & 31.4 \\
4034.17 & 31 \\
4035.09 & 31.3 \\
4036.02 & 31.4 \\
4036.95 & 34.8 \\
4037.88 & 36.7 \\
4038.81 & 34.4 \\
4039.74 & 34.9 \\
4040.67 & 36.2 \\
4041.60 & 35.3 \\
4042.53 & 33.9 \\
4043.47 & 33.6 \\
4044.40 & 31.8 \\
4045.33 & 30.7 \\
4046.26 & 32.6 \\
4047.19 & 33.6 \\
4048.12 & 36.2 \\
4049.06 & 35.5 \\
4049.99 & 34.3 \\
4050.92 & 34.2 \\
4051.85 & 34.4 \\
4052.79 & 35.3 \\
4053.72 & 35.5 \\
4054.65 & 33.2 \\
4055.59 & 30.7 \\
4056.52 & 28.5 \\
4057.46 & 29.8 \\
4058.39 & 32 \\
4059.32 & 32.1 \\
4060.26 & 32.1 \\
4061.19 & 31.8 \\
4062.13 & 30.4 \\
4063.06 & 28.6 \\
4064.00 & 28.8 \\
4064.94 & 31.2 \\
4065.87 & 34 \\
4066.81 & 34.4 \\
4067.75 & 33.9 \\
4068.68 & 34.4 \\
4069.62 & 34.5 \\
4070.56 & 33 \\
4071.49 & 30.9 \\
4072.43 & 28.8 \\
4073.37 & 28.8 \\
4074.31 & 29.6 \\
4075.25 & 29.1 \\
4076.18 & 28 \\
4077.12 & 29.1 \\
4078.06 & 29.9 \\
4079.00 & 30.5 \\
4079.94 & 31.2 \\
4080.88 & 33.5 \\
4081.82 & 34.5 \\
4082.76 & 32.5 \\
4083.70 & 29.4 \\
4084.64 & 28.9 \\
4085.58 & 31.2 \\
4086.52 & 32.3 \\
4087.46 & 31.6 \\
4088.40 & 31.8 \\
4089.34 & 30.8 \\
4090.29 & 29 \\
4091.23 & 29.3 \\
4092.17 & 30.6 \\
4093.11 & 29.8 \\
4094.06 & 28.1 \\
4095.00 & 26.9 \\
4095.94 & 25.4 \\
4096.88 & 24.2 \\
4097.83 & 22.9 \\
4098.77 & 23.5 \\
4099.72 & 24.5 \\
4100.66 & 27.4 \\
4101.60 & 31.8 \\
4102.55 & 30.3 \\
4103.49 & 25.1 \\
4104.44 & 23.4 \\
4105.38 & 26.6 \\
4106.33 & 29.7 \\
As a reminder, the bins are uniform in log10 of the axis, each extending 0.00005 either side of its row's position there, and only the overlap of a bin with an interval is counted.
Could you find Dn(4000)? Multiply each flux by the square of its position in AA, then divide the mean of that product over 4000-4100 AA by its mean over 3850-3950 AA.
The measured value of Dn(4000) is 1.3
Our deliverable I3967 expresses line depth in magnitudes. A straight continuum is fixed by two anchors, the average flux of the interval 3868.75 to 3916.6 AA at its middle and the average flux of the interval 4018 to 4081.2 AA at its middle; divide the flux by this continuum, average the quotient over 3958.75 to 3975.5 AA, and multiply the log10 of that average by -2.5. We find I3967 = 0.473 mag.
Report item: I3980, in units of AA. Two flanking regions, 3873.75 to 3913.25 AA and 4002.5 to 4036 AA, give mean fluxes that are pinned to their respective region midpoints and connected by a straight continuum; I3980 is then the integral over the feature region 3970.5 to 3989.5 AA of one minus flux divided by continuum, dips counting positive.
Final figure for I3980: 3.9 AA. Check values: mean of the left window 25.1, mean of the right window 32.5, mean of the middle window 24.1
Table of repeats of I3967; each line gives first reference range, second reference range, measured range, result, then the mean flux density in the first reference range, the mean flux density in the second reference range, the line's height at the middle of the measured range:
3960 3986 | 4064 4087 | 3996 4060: -0.23 mag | 21.3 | 31.3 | 26.7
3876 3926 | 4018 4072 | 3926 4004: 0.19 mag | 26.5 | 33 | 29.4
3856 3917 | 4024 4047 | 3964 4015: 0.16 mag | 27.7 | 33.2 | 31.5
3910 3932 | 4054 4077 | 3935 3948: 0.23 mag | 28.7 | 31.2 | 29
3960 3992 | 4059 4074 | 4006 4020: -0.22 mag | 23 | 31.7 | 26.6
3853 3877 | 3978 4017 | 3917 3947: 0.28 mag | 31.1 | 30.8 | 30.9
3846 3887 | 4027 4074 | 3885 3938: 0.16 mag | 28.2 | 32.6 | 29.3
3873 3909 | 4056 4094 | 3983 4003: -0.13 mag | 24.1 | 31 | 27.9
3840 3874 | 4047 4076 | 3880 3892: 0.33 mag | 29.3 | 32.2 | 29.7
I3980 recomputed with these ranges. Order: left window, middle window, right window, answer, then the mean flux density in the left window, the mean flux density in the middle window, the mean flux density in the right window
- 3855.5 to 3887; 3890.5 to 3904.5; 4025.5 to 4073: 2.11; 28.7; 24.9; 32.8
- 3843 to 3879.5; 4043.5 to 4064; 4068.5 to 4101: -2.09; 28.9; 32.5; 29.6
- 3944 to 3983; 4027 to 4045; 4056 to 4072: -2.12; 23.4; 32.9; 31.8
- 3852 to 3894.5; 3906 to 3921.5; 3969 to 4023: -2.03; 27.1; 31.4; 29.1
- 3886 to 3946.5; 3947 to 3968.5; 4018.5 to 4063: 2.59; 25.2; 24.4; 33.1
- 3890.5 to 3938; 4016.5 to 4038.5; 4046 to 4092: -2.22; 25.8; 33.2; 31.7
